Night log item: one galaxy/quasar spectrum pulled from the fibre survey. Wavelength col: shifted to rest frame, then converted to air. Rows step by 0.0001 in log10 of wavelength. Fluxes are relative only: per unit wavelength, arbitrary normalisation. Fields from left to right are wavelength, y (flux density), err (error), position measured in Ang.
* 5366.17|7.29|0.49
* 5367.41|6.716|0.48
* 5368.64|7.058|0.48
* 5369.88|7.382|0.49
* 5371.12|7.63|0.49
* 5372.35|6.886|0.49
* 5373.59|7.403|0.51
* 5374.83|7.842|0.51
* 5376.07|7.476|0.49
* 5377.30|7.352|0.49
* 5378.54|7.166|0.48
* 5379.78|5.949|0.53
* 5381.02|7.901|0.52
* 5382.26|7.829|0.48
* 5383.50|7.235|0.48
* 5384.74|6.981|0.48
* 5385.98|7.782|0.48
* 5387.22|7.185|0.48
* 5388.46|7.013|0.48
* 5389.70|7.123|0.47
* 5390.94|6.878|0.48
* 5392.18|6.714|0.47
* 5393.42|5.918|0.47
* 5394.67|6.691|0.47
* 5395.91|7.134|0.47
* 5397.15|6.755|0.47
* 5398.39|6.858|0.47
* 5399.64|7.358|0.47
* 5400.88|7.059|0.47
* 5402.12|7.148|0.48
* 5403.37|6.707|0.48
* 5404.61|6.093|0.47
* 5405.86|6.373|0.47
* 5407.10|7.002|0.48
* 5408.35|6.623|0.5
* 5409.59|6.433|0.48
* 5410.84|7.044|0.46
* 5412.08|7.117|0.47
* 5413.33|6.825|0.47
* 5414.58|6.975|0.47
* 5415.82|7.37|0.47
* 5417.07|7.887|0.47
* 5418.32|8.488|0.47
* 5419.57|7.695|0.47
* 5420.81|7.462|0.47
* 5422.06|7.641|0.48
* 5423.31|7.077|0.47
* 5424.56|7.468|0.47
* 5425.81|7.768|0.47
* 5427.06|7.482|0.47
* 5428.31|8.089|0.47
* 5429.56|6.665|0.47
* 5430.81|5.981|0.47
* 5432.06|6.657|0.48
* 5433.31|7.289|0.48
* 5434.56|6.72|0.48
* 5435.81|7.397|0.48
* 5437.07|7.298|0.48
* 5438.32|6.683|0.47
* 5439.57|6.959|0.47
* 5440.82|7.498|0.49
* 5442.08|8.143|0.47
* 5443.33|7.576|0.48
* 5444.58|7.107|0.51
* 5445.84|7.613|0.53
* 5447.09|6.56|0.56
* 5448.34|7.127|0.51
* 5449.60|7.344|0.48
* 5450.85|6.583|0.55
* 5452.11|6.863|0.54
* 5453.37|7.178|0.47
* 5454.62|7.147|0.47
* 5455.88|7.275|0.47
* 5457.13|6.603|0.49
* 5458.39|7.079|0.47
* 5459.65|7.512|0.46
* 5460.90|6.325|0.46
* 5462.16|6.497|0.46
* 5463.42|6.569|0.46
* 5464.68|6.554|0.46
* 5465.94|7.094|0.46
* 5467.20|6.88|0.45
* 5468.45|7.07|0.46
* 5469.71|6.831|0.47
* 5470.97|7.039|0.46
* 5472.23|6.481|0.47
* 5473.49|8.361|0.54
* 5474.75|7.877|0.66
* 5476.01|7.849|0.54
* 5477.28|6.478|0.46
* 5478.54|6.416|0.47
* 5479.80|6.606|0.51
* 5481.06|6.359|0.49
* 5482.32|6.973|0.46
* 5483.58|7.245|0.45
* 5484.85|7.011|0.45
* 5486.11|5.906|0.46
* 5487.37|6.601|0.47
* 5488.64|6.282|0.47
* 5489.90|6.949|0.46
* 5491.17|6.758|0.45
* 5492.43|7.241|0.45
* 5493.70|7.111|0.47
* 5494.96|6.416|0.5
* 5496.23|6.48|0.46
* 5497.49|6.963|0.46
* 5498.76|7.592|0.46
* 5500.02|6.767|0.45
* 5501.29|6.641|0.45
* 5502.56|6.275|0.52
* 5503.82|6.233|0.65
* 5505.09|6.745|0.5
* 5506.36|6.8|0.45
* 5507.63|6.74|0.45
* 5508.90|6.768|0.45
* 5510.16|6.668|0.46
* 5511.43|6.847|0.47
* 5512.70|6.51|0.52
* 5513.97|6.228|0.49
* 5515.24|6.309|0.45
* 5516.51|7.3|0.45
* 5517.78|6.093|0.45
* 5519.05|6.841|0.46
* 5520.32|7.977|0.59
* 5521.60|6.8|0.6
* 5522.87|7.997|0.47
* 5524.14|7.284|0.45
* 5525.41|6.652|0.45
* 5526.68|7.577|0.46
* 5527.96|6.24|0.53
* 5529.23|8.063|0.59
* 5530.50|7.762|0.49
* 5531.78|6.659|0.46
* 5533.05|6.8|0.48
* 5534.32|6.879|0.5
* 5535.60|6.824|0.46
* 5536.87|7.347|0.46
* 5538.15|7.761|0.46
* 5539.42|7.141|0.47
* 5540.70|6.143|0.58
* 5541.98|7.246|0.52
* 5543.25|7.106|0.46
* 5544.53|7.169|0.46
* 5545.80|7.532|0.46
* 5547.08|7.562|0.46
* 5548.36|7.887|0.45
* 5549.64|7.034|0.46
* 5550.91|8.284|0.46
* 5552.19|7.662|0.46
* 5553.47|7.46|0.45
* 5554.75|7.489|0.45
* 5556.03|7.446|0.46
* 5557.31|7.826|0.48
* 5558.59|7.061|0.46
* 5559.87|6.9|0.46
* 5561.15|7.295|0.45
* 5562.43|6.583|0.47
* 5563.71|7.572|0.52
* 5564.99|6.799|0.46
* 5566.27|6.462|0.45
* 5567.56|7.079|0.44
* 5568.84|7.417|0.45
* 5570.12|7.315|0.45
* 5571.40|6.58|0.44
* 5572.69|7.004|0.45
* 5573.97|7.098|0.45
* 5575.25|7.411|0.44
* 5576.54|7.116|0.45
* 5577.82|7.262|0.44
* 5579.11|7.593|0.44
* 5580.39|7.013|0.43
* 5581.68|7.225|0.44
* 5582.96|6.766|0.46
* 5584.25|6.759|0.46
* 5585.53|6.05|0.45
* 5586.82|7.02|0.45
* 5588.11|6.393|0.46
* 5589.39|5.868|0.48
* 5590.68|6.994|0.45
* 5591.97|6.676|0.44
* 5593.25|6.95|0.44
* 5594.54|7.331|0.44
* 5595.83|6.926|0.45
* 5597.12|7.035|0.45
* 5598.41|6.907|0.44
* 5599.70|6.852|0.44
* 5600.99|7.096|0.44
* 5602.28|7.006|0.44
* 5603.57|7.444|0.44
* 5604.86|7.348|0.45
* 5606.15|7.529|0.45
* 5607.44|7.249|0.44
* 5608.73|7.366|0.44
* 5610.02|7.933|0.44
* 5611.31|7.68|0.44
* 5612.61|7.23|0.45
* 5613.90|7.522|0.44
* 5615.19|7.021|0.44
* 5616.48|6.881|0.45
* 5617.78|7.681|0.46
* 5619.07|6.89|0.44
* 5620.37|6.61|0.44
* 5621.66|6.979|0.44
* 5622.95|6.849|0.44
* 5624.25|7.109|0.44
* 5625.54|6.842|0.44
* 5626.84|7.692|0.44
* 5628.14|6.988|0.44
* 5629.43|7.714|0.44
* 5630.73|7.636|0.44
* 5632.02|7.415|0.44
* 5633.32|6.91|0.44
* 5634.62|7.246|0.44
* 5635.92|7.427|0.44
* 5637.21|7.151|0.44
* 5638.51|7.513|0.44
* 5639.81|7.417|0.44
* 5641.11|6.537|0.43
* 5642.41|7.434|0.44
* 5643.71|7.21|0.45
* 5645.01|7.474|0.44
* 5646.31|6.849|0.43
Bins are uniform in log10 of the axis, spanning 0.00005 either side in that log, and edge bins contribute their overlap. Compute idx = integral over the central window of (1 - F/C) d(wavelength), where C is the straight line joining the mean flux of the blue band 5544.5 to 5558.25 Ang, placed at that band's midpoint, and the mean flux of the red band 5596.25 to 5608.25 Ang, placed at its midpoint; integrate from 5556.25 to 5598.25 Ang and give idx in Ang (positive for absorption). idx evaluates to 2.2 Ang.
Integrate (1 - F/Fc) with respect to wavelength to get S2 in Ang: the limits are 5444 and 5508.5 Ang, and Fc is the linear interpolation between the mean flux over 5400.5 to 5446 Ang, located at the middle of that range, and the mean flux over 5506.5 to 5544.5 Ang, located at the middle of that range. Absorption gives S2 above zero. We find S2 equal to 1.8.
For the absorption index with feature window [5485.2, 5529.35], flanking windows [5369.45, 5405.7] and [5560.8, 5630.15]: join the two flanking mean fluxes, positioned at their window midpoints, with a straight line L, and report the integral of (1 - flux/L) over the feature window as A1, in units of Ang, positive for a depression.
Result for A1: 1.7 Ang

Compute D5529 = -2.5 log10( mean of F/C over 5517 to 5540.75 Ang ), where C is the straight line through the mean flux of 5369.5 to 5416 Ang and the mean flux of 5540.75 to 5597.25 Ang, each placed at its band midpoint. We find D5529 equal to 0.00 mag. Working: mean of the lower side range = 7.03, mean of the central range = 7.12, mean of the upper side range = 7.11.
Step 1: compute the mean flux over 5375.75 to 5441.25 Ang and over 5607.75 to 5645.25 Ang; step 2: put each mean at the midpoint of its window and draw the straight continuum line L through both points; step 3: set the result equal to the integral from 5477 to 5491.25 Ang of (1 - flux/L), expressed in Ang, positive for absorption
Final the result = 1.0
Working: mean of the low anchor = 7.1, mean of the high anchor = 7.25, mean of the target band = 6.63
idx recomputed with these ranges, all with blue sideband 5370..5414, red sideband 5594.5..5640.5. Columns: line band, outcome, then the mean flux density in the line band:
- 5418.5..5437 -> -0.6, 7.27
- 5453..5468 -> 0.4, 6.89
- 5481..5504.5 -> 1.2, 6.74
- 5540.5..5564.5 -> -0.6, 7.35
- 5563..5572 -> 0.2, 7.03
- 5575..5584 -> 0.0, 7.16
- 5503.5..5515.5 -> 0.9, 6.6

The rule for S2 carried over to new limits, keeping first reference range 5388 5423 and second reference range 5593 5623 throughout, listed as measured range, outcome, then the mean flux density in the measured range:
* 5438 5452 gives -0.3 Ang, 7.2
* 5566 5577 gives 0.1 Ang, 7.07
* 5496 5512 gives 0.8 Ang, 6.74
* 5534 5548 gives -0.1 Ang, 7.17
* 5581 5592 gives 0.8 Ang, 6.64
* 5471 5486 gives 0.1 Ang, 7.02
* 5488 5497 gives 0.4 Ang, 6.75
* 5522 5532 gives -0.2 Ang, 7.29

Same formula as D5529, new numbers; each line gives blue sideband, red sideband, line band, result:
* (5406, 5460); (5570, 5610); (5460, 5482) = 0.04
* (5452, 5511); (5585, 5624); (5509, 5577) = -0.03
